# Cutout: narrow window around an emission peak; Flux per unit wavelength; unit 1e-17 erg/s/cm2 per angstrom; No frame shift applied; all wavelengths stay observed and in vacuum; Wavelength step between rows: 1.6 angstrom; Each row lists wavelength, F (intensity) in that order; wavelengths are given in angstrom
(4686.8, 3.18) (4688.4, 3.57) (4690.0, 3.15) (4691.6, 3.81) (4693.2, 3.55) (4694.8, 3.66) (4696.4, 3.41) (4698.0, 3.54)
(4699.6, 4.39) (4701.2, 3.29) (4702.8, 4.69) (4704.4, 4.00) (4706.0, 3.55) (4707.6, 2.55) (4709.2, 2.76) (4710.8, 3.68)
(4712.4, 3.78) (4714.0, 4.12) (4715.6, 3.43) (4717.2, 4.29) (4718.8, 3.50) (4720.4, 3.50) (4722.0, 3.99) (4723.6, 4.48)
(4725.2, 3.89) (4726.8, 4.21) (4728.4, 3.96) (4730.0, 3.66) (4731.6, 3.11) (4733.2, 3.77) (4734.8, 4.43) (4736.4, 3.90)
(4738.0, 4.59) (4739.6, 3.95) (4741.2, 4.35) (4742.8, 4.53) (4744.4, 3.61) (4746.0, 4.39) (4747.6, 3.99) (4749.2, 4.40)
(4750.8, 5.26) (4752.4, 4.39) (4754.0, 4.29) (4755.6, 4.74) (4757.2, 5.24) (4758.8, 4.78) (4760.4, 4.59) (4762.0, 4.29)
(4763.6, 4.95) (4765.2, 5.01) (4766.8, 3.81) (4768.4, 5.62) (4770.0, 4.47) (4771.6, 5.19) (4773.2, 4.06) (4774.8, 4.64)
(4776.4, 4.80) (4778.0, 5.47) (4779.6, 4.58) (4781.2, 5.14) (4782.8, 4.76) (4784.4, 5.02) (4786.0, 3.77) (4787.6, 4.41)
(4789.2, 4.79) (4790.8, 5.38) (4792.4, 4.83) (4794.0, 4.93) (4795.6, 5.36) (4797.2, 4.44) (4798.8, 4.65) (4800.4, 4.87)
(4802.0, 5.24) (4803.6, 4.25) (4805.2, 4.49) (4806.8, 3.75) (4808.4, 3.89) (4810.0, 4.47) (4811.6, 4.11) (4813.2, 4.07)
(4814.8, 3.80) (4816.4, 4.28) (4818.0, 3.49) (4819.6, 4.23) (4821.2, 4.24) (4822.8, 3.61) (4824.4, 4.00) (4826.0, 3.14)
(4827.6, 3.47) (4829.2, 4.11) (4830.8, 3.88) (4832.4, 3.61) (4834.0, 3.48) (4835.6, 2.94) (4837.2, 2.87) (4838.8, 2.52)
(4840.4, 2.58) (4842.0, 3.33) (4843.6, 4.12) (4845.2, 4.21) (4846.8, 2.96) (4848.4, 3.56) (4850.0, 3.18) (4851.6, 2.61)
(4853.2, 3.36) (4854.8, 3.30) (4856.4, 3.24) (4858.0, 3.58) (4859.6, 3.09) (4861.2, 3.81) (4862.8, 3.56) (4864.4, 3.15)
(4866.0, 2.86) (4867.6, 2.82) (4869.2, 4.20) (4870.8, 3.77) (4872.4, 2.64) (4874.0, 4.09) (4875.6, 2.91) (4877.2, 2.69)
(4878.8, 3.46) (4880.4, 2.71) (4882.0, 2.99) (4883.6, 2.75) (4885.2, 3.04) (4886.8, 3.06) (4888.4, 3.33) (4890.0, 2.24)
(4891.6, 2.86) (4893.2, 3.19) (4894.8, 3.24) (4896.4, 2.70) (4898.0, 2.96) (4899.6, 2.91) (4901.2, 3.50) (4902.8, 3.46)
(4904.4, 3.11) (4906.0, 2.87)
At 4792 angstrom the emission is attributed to C III]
